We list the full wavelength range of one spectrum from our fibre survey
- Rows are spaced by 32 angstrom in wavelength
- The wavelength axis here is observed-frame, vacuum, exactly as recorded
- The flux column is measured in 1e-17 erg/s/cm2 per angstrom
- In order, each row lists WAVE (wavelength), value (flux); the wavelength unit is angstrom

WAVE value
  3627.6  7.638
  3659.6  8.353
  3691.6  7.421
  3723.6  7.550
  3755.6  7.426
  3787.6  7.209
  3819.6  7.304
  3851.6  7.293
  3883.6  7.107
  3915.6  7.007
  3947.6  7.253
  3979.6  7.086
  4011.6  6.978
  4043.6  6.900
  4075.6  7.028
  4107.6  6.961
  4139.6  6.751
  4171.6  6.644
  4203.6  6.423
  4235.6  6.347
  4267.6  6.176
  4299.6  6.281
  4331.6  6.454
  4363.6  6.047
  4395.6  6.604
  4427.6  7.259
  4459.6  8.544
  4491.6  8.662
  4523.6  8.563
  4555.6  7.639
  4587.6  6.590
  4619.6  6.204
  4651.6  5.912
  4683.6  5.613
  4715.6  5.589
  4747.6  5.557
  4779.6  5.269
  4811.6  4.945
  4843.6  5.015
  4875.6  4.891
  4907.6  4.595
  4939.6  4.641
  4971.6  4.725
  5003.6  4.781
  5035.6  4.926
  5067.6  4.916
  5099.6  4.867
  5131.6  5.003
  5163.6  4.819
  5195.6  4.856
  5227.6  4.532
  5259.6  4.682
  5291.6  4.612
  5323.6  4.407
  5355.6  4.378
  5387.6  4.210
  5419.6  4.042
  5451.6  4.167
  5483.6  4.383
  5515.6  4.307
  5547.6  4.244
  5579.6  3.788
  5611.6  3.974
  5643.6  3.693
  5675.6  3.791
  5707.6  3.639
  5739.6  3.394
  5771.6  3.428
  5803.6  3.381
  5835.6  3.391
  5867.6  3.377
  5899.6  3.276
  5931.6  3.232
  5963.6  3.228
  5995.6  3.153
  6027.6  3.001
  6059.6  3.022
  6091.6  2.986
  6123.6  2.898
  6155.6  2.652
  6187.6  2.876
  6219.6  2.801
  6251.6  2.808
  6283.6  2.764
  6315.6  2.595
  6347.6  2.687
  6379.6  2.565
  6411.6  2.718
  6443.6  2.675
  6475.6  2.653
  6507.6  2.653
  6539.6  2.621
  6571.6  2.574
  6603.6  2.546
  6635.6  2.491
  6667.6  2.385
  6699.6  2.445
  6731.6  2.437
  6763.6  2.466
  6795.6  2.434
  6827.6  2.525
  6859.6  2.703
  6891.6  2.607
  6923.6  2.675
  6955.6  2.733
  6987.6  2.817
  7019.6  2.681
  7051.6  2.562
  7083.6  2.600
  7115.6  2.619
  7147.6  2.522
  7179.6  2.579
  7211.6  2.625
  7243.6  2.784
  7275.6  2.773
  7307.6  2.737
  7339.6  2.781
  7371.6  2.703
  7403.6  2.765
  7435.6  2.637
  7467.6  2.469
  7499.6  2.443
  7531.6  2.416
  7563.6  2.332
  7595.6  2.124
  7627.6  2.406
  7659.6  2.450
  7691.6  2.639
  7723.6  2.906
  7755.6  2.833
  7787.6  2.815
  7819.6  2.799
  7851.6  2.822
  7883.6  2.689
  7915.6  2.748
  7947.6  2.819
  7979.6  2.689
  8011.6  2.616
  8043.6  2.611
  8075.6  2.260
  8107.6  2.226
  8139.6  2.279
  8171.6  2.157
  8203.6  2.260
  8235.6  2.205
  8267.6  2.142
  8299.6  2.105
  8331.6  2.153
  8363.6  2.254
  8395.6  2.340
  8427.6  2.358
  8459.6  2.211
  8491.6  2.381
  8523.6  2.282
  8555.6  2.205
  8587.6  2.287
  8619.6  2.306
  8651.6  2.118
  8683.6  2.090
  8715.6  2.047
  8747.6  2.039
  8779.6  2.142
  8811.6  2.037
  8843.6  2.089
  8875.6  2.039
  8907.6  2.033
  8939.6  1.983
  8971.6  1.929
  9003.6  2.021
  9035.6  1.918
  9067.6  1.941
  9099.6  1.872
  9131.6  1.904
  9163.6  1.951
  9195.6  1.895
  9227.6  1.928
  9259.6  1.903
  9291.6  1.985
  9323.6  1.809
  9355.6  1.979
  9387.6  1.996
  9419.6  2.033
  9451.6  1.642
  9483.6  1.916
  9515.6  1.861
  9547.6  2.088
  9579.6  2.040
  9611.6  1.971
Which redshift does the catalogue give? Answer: 0.60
